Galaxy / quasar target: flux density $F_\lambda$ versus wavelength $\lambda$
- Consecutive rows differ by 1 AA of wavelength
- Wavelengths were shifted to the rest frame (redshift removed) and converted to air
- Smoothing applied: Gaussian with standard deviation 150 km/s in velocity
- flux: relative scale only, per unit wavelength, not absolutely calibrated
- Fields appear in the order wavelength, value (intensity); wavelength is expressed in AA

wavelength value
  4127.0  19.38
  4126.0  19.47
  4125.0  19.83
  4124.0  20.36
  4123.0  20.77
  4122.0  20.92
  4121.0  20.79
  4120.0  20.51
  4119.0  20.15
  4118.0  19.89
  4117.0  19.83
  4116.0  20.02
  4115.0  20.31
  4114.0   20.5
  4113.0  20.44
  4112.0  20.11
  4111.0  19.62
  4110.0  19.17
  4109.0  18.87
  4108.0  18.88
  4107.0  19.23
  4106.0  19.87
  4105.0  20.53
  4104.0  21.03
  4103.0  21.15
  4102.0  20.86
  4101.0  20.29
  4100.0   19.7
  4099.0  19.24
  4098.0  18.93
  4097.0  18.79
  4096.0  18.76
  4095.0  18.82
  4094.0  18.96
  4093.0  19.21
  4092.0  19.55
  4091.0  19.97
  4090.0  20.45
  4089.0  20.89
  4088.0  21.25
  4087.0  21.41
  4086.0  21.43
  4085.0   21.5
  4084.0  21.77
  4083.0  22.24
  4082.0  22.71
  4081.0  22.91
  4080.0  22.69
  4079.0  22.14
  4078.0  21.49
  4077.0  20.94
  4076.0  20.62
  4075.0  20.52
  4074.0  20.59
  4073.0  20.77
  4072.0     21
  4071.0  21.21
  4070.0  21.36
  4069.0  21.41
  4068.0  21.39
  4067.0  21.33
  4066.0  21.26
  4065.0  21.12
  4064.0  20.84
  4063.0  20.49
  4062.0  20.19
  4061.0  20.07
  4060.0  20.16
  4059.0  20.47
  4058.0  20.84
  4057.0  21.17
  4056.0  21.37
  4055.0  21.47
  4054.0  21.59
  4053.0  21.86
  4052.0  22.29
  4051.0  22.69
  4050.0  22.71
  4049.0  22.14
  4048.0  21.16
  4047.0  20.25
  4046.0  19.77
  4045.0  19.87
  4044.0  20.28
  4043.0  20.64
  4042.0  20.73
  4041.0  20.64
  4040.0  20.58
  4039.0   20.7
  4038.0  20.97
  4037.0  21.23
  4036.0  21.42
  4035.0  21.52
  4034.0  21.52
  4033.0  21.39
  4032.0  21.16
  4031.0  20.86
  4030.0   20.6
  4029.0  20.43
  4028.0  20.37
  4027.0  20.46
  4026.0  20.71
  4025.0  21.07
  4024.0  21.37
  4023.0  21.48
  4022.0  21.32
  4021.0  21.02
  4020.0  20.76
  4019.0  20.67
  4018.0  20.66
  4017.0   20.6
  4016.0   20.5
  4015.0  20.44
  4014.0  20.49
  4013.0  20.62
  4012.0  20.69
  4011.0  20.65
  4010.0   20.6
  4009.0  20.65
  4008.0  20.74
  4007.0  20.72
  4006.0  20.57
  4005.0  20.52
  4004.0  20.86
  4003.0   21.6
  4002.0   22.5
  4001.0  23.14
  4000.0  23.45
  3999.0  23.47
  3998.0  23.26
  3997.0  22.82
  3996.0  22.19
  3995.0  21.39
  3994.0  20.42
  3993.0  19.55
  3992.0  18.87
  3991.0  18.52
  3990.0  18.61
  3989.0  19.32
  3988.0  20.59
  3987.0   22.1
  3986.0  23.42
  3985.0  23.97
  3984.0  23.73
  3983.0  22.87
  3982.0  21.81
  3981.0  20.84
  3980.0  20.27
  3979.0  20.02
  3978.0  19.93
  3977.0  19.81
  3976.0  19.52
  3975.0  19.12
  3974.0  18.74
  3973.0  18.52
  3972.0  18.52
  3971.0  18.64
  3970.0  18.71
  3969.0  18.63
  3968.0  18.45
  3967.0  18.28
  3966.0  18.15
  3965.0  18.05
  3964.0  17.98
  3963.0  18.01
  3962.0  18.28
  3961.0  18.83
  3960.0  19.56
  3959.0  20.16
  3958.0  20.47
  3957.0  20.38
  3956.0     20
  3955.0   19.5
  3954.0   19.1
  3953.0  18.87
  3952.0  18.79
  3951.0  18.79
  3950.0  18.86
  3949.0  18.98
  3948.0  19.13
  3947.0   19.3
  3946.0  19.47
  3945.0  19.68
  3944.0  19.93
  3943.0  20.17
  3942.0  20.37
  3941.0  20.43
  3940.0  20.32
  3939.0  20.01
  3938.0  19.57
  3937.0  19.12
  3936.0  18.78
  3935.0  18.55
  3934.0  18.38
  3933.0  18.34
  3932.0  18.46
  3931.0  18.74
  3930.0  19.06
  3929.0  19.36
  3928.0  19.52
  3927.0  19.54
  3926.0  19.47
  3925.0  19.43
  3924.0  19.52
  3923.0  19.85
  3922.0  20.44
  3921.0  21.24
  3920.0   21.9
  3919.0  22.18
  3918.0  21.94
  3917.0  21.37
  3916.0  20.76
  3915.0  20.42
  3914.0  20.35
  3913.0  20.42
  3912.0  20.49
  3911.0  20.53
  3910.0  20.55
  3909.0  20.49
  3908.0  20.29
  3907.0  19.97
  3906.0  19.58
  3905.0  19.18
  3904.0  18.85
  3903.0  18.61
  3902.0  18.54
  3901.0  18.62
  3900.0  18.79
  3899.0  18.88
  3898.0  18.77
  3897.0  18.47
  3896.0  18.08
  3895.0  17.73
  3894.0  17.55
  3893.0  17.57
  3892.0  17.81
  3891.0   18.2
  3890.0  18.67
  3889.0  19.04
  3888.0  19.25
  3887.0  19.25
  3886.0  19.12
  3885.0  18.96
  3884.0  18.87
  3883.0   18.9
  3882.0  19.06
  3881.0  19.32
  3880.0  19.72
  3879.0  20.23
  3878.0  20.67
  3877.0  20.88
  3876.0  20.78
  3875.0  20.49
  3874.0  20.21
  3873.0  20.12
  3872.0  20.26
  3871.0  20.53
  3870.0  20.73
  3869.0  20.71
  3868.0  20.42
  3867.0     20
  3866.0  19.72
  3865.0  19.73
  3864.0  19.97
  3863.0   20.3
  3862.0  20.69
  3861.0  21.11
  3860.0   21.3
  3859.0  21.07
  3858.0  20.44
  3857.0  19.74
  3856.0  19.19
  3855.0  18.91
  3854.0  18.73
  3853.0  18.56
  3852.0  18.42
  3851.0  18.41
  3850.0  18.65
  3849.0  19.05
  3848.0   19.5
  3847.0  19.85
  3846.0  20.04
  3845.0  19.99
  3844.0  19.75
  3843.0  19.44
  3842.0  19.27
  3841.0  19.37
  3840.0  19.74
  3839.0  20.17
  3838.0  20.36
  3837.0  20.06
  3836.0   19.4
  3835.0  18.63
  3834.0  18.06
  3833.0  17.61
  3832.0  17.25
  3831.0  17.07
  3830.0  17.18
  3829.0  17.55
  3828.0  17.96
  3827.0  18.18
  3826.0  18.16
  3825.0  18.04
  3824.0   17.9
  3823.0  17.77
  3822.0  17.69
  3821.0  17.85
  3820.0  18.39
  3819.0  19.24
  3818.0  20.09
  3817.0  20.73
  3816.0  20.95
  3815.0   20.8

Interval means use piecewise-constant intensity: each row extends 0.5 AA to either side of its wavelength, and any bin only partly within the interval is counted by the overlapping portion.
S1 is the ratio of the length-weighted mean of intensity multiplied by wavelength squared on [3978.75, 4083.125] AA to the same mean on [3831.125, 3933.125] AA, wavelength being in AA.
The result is 1.16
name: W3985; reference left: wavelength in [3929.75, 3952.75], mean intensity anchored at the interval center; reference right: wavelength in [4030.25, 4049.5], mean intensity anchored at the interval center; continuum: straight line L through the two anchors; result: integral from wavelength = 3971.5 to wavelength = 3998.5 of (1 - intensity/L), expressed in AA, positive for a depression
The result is -1.0 AA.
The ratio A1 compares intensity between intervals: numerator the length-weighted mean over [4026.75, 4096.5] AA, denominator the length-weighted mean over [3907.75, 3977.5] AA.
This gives 1.1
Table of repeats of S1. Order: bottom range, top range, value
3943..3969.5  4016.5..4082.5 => 1.16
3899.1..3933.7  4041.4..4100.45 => 1.13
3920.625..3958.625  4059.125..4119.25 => 1.14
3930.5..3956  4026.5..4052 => 1.14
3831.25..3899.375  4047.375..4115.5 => 1.19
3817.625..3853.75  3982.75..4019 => 1.23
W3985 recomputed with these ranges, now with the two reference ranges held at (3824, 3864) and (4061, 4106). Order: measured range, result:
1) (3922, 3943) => 0.4 AA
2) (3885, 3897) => 0.6 AA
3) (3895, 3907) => 0.5 AA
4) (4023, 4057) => -1.1 AA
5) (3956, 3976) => 1.1 AA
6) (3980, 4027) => -2.3 AA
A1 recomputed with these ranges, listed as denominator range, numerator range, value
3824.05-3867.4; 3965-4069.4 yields 1.08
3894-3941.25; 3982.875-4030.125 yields 1.08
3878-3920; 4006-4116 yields 1.07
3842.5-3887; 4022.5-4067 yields 1.06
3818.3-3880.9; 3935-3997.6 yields 1.02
